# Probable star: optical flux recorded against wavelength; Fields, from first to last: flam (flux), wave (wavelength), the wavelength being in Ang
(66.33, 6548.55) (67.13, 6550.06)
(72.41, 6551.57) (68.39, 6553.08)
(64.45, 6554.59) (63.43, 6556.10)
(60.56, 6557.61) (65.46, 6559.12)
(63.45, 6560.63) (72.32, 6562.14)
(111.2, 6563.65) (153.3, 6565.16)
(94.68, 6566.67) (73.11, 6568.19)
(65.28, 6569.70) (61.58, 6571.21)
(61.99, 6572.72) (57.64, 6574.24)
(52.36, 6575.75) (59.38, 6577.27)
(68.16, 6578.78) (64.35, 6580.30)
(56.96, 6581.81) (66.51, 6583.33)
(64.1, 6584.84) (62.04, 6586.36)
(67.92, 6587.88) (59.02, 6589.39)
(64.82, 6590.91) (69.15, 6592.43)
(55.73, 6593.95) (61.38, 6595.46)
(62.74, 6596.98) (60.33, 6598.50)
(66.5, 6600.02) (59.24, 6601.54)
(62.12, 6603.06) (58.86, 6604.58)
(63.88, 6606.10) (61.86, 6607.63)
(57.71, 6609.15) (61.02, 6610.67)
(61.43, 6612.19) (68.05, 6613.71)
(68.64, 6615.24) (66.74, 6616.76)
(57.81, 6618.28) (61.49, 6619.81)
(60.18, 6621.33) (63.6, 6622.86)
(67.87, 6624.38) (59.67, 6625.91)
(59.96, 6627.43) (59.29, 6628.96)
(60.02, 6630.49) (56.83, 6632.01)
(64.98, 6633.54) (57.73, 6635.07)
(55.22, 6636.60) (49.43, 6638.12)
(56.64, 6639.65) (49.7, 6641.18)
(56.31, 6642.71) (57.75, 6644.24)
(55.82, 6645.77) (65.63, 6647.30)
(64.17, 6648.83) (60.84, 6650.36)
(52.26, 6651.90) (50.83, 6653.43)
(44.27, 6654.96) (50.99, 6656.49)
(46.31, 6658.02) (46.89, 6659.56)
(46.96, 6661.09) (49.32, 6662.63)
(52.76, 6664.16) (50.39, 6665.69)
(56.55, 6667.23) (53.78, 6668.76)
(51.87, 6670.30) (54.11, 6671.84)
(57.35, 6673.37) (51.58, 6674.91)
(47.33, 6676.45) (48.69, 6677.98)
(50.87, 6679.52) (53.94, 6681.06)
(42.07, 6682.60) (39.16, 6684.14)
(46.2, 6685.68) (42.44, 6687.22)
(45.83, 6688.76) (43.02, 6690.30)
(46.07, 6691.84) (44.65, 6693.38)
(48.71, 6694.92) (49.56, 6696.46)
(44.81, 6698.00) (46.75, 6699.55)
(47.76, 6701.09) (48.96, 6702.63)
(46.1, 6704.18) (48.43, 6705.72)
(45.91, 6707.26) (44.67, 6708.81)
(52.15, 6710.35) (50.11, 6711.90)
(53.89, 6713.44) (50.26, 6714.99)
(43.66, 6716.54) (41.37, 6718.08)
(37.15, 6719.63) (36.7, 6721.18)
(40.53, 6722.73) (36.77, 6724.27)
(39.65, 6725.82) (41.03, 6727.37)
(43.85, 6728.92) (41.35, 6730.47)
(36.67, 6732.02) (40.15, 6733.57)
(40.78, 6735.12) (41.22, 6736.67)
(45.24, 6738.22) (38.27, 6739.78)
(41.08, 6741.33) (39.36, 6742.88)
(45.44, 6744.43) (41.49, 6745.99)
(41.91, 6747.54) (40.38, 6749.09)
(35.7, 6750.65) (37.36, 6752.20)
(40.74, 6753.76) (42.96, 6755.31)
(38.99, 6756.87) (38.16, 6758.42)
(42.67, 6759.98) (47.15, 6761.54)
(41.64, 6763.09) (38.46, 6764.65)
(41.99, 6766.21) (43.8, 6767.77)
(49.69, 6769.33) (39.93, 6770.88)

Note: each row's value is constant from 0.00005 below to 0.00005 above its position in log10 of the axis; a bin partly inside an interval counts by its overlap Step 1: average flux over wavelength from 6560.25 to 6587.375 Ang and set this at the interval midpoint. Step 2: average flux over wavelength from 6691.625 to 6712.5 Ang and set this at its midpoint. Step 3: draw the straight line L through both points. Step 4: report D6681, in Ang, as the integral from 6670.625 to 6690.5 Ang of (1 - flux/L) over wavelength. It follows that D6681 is 1.4 Ang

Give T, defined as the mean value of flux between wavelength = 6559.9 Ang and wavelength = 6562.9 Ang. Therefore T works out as 68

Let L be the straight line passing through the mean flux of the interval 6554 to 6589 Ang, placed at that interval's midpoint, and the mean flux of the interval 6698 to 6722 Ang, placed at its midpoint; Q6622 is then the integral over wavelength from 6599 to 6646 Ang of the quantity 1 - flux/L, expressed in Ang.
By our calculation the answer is 1.1 Ang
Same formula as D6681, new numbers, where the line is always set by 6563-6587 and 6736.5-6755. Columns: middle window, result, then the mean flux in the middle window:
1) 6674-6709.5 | 2.9 Ang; 46.7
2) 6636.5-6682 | 3.4 Ang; 52.9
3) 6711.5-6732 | 1.3 Ang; 42.4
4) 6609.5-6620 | 0.3 Ang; 63.5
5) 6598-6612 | 1.3 Ang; 61.3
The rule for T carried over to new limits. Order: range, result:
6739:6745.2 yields 41.1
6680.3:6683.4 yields 47.9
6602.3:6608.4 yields 61.6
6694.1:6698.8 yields 47.6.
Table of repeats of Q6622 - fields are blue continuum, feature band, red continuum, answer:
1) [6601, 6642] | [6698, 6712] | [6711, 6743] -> -0.56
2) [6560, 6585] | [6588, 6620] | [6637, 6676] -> 1.67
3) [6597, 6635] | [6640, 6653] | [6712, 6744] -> -0.28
